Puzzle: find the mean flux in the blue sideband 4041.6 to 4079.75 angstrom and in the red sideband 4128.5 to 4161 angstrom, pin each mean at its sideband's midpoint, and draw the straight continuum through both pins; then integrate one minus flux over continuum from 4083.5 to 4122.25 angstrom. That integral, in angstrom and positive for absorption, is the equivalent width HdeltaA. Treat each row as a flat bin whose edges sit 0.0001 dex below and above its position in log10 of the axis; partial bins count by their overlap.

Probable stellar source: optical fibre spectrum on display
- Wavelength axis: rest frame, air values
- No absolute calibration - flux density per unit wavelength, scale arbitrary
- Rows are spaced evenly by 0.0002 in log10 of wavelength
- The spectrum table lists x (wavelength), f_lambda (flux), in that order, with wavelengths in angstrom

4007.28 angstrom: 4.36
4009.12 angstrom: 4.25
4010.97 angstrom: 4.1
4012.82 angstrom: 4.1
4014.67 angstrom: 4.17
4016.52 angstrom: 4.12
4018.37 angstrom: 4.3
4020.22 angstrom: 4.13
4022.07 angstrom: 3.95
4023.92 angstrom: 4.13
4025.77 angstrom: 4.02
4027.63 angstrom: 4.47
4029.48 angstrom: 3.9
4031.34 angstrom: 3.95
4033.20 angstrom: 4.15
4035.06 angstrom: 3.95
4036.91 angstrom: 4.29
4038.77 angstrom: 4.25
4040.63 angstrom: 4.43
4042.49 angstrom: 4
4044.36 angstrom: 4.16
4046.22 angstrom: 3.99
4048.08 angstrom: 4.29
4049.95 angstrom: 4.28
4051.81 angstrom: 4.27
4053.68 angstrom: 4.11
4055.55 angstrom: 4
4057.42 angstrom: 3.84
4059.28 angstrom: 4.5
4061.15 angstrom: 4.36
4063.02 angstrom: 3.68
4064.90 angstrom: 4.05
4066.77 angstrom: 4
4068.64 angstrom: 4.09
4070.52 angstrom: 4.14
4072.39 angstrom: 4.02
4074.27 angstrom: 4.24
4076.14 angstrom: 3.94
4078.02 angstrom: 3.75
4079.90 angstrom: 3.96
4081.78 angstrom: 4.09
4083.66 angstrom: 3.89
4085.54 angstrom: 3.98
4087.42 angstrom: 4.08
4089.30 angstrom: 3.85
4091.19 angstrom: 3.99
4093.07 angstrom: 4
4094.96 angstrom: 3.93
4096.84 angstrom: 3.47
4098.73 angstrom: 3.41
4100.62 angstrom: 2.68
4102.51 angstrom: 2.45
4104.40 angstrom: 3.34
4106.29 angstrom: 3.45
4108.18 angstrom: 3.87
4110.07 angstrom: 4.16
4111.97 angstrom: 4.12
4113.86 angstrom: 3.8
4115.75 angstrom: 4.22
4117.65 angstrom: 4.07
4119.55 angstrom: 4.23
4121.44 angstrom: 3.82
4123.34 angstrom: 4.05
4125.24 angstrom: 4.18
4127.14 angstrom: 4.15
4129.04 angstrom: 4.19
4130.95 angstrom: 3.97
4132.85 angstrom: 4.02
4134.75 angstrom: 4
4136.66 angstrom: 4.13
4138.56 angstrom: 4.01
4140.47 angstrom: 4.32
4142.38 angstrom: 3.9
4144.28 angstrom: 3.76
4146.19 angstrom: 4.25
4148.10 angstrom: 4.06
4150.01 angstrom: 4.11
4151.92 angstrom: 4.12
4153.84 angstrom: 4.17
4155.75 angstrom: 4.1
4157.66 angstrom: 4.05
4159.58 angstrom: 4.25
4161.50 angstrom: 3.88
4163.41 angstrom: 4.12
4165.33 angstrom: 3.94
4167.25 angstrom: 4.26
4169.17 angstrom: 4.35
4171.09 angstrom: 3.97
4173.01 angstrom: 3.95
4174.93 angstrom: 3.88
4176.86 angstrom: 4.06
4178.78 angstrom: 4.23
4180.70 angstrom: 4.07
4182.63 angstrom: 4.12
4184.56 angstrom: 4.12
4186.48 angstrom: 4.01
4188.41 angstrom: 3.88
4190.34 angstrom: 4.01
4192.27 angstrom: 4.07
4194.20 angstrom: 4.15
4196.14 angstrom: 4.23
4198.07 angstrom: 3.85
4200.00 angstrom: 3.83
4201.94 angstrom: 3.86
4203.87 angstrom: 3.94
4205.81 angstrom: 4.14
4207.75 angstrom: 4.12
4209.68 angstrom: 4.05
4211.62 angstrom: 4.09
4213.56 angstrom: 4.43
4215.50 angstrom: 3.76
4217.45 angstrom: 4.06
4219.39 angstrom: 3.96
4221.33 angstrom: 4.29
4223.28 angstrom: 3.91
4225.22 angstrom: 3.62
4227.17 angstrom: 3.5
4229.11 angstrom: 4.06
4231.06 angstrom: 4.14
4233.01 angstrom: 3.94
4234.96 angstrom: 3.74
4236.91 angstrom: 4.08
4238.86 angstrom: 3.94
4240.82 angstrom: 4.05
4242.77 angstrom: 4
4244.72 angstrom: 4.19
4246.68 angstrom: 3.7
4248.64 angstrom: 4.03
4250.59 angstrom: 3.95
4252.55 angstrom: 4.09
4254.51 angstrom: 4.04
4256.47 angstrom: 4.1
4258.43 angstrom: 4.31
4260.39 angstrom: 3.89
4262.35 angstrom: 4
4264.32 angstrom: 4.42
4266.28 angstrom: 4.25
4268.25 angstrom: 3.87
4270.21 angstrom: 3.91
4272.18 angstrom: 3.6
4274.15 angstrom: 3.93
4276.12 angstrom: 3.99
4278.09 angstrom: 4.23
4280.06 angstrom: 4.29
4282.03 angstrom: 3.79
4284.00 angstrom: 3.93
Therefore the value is 3.1 angstrom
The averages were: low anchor 4.08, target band 3.75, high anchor 4.08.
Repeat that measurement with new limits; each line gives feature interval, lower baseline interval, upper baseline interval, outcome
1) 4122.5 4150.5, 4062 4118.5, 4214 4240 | -1.54 angstrom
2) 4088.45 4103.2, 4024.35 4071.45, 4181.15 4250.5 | 2.17 angstrom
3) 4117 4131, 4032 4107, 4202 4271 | -0.46 angstrom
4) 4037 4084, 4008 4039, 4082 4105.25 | -3.00 angstrom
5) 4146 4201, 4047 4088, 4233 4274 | -0.50 angstrom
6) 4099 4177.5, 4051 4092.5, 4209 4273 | 1.26 angstrom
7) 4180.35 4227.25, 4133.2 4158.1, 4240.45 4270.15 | 0.62 angstrom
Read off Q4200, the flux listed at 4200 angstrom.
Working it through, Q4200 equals 3.83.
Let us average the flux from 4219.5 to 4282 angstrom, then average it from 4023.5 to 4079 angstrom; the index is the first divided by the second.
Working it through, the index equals 1.0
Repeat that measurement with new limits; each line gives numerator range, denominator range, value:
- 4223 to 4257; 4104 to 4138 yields 0.99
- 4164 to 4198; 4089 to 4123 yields 1.09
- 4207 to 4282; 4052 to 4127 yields 1.03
